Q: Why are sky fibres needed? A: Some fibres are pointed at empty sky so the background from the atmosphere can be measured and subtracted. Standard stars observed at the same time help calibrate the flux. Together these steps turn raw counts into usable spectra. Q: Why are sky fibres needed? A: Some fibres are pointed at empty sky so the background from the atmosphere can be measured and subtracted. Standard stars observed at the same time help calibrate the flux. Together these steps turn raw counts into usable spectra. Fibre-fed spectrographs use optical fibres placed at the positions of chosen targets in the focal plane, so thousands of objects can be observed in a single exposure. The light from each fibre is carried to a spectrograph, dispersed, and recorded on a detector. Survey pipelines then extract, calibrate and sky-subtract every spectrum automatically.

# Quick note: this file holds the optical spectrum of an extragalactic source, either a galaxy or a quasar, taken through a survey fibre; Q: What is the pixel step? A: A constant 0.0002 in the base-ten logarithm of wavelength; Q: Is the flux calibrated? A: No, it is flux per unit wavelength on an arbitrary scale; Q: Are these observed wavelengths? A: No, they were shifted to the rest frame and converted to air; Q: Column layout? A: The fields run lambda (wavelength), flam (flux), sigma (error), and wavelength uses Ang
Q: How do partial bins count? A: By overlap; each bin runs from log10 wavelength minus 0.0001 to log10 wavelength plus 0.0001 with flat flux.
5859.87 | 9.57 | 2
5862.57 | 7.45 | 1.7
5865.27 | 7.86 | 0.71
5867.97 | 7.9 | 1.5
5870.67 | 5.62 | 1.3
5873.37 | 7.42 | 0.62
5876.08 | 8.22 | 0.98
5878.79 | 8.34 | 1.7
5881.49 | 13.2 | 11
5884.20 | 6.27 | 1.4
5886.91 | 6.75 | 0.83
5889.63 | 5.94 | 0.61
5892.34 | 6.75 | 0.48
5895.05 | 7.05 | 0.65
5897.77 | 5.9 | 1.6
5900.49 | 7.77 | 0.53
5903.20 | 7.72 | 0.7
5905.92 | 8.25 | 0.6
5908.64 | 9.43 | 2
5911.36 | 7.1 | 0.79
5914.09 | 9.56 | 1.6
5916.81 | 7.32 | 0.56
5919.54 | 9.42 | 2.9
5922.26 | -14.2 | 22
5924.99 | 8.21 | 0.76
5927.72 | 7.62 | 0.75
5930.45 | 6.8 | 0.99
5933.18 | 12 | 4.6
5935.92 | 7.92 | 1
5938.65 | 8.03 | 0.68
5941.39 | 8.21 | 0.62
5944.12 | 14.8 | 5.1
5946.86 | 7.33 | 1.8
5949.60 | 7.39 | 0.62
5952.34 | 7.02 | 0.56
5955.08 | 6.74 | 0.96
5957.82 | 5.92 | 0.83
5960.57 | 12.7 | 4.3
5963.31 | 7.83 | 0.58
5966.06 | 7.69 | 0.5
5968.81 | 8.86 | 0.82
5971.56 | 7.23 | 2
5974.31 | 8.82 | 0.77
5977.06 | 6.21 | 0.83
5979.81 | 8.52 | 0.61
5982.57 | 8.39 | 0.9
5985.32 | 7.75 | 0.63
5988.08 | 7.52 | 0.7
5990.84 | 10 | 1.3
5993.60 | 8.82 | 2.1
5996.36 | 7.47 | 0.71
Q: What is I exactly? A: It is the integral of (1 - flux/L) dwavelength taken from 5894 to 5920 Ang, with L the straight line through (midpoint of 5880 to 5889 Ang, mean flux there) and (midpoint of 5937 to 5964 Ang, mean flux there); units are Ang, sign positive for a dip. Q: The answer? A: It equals 1.9 Ang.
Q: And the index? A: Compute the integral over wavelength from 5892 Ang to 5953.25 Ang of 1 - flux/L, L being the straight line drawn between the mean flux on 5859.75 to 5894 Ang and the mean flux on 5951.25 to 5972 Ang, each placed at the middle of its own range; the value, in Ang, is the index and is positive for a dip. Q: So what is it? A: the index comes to 4.7 Ang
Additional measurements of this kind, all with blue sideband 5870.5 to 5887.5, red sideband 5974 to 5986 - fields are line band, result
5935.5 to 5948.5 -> -2.2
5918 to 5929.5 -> 7.2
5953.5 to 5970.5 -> -0.7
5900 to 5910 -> -0.3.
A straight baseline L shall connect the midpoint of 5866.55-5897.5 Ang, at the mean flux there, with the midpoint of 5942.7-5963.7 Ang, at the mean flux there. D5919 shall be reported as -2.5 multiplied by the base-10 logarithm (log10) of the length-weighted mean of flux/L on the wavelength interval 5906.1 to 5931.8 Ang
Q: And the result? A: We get 0.36 mag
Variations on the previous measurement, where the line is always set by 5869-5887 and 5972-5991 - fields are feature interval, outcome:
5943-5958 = -0.03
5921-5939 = 0.48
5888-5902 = 0.20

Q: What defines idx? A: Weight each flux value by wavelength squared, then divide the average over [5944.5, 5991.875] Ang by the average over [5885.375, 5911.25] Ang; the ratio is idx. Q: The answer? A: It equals 1.14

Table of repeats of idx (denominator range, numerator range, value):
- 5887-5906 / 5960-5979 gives 1.22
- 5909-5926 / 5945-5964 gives 1.70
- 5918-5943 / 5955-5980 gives 1.34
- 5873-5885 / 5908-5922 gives 0.76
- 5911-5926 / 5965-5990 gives 1.88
